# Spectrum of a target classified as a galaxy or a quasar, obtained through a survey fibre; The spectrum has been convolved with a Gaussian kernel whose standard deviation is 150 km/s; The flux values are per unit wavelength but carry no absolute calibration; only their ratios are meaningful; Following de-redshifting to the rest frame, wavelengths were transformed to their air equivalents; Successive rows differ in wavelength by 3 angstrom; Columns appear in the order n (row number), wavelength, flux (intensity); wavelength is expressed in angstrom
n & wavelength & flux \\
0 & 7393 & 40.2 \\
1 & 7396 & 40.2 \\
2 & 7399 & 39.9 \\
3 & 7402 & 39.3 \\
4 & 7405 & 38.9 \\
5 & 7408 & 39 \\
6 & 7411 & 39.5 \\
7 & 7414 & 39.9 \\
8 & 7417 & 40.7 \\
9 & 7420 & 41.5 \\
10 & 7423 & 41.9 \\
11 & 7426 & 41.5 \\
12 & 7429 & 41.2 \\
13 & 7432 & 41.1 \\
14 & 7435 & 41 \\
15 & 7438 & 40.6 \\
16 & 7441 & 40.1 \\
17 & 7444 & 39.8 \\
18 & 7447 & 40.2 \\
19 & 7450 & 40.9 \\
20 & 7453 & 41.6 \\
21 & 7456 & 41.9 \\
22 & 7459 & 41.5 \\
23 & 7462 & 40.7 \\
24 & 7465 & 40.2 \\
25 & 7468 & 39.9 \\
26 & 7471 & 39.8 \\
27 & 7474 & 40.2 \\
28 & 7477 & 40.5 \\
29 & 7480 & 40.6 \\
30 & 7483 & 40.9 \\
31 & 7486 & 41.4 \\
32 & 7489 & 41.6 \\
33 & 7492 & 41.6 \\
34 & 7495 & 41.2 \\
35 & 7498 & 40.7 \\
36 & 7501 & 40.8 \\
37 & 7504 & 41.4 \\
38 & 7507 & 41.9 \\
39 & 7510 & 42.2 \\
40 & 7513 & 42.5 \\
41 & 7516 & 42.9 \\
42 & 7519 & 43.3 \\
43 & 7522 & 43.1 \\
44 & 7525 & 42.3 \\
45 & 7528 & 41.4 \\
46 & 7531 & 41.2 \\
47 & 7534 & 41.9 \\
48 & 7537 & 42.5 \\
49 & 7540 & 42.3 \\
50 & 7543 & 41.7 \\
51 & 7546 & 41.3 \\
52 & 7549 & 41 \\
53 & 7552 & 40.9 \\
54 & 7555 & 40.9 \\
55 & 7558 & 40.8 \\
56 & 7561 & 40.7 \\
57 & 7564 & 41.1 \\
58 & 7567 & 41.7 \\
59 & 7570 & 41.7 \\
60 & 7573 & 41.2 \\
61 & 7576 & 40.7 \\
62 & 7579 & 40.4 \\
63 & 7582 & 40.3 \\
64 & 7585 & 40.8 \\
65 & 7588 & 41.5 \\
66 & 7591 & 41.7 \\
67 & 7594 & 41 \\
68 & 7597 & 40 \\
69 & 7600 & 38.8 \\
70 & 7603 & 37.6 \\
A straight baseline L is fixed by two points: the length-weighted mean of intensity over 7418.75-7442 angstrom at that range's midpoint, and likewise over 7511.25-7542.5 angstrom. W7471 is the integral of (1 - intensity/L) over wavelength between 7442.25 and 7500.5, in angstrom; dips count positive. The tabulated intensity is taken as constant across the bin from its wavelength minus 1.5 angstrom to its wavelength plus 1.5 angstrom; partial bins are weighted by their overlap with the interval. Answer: 1.2 angstrom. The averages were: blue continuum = 41.1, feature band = 40.8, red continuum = 42.3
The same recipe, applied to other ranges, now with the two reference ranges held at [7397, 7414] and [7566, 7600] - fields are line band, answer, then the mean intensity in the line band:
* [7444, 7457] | -0.4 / 41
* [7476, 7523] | -1.7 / 41.7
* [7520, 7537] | -0.7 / 42.1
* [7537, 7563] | -0.4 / 41.3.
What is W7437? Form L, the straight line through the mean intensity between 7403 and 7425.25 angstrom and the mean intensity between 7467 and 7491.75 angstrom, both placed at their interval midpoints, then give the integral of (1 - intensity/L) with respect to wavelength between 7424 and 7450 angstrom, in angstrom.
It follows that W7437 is -0.2 angstrom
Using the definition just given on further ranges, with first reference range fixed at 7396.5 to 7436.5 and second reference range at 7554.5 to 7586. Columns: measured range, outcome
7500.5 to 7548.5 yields -1.5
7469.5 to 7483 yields 0.1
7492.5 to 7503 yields -0.1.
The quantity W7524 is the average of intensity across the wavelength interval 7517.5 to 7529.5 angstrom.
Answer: 42.5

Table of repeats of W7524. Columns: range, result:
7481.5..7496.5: 41.3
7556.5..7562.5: 40.8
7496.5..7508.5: 41.2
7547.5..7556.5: 40.9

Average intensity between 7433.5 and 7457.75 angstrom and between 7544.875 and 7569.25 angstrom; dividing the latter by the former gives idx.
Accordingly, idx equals 1.0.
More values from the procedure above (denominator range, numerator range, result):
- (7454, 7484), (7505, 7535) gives 1.04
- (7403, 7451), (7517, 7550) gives 1.04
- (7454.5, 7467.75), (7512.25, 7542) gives 1.03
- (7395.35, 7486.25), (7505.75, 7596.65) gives 1.03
